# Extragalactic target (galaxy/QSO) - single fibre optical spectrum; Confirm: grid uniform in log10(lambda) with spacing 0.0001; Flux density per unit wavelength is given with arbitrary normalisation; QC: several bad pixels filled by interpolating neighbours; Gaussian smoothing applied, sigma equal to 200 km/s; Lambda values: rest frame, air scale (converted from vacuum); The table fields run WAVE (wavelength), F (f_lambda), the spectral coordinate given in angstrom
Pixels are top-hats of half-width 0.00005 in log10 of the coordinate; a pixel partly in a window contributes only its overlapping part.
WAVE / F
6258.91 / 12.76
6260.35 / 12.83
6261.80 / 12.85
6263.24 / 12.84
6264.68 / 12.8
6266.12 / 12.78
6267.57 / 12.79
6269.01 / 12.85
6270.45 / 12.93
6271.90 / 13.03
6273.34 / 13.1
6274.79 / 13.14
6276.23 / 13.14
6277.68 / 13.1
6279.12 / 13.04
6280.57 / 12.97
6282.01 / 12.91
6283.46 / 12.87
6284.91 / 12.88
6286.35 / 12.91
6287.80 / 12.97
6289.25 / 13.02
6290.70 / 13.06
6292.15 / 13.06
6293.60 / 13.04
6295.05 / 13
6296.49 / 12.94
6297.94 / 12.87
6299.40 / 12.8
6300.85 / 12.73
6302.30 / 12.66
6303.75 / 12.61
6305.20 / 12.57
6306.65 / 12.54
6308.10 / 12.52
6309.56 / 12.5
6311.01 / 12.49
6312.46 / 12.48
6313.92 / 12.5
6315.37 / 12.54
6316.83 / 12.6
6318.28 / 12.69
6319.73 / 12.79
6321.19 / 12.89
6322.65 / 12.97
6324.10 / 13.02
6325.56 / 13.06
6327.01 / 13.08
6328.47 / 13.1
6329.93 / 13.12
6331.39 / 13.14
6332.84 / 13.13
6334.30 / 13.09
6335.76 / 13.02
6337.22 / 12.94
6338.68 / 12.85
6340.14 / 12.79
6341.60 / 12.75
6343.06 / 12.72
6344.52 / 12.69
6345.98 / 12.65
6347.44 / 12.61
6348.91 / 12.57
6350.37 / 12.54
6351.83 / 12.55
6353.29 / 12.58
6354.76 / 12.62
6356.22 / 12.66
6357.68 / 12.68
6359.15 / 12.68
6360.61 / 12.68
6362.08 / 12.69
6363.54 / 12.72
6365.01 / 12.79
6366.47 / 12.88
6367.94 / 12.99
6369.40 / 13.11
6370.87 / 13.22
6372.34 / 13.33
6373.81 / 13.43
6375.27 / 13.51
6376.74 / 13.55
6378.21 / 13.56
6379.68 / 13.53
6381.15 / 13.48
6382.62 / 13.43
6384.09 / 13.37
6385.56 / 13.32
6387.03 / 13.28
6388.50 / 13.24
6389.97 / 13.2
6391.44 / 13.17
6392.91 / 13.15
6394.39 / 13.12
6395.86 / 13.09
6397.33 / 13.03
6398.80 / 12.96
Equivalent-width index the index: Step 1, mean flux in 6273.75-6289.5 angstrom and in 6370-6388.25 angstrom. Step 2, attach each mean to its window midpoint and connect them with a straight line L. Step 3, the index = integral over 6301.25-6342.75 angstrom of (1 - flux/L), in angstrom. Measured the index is 1.2 angstrom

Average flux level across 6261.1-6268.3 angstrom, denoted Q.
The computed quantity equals 12.8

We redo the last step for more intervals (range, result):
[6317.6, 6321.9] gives 12.8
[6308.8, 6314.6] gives 12.5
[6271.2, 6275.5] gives 13.1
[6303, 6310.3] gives 12.6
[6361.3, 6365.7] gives 12.7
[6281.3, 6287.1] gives 12.9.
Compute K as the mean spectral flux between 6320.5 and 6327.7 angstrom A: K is 13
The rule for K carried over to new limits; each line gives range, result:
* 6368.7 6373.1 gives 13.2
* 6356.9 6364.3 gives 12.7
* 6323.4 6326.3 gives 13.1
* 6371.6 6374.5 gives 13.4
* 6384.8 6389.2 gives 13.3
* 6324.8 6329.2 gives 13.1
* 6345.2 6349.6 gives 12.6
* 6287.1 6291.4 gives 13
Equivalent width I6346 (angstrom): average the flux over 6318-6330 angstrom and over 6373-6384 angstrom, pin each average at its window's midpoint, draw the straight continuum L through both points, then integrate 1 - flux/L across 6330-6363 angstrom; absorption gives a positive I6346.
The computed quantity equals 1.1 angstrom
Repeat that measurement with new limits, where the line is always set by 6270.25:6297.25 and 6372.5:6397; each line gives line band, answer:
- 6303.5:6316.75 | 0.6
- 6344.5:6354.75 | 0.5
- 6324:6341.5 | 0.2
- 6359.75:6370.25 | 0.3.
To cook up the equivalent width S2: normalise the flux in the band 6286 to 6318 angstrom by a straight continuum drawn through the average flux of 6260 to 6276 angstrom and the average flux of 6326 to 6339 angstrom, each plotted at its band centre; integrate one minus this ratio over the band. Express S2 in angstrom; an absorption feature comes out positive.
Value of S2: 0.6 angstrom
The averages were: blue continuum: 12.9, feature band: 12.7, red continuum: 13.1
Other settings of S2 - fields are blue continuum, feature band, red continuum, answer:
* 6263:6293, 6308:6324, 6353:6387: 0.4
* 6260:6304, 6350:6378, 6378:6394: 0.7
